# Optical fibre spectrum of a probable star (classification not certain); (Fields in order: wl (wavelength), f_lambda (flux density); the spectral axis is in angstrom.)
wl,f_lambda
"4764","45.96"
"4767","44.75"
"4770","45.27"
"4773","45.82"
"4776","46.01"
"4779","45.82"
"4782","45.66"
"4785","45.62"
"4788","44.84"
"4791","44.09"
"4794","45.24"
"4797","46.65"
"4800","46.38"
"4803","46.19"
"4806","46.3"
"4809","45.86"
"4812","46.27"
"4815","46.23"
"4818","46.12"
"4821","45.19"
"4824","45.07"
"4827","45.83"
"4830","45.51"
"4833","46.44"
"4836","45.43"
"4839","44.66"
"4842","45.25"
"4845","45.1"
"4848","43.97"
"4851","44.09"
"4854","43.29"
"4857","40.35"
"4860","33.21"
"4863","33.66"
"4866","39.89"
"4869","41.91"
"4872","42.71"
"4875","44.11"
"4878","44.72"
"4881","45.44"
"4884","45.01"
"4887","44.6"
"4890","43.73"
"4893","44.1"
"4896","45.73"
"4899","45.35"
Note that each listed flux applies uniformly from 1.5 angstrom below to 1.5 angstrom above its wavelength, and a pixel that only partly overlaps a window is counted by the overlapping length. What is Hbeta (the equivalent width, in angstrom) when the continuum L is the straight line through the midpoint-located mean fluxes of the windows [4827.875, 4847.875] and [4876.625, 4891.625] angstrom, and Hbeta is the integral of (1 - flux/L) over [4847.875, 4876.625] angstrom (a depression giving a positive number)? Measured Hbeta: 2.8 angstrom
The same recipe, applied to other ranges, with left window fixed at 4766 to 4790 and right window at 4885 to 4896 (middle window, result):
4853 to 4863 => 1.51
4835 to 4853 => 0.06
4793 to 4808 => -0.31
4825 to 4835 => -0.20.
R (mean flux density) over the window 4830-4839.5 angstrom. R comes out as 45.6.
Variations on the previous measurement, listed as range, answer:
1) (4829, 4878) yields 42.5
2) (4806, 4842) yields 45.7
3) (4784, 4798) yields 45.2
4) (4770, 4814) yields 45.8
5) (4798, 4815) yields 46.2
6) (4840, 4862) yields 42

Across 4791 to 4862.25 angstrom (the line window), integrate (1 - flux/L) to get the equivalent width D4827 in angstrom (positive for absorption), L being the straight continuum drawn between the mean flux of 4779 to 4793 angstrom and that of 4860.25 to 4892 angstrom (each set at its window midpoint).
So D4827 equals -1.2 angstrom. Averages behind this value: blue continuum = 45.1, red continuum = 42.2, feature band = 44.6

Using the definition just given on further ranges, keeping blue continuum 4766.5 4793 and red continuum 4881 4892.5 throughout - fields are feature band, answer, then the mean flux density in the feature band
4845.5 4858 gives 0.45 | 43.2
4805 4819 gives -0.33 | 46.2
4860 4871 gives 1.66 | 38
